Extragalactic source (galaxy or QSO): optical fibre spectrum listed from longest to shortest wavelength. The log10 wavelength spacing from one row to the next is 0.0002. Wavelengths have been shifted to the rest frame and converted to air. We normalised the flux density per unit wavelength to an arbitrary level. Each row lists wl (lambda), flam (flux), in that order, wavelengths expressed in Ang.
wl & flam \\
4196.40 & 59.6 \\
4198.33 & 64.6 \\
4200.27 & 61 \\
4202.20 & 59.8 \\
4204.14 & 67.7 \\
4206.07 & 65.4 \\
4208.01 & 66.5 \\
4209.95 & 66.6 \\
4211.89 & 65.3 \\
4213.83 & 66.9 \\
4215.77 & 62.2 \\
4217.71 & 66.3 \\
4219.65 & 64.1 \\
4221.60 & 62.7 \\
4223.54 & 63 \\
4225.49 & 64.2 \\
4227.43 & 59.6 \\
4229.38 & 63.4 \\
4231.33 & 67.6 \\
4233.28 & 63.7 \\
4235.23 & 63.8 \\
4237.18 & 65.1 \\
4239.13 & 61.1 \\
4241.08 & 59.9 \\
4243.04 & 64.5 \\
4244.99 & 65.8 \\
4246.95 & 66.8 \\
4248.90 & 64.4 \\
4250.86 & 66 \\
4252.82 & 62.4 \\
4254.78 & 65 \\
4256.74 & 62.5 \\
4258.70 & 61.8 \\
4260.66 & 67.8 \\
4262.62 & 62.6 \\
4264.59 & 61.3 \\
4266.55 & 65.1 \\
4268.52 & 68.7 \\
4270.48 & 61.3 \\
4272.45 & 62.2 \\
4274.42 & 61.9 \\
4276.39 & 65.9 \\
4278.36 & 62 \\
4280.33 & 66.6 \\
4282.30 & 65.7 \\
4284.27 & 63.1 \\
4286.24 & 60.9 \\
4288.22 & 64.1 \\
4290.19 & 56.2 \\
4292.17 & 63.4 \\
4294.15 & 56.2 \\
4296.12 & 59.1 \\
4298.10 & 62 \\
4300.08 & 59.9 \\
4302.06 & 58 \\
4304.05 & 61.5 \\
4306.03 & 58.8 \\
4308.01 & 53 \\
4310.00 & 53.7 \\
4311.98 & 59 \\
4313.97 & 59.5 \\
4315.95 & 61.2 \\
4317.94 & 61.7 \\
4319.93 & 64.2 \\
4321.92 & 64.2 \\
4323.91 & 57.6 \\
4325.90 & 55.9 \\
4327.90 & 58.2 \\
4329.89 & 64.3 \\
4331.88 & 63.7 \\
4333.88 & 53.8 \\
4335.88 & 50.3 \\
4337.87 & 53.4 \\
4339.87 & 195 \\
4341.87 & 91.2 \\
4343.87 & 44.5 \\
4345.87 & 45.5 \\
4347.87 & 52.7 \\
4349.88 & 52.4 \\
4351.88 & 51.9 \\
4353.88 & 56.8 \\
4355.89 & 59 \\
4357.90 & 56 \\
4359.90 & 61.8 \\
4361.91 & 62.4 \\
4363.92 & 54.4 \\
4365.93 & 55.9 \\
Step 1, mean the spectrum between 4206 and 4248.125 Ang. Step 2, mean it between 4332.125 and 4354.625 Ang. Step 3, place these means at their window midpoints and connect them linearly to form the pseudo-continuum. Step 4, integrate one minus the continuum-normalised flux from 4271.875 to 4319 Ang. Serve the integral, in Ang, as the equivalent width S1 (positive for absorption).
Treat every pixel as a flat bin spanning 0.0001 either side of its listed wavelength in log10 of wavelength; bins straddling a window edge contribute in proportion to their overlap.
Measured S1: 4.1 Ang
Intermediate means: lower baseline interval 64.3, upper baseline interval 67.9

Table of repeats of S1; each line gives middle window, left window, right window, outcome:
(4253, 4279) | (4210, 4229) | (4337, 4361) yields 0.73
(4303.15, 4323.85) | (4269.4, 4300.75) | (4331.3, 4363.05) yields 1.32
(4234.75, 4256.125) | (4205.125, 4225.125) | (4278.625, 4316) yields -0.32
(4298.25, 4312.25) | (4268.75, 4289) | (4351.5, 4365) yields 0.85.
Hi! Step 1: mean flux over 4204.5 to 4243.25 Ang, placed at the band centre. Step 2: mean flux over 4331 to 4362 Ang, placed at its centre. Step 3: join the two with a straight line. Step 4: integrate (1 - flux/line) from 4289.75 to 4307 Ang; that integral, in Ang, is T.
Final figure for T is 1.47 Ang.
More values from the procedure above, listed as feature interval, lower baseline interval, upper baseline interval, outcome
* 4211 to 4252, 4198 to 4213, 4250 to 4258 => 0.06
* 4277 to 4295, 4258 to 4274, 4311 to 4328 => 0.10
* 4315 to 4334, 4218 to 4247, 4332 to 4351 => 2.36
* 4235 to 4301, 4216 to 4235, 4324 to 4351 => 2.06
